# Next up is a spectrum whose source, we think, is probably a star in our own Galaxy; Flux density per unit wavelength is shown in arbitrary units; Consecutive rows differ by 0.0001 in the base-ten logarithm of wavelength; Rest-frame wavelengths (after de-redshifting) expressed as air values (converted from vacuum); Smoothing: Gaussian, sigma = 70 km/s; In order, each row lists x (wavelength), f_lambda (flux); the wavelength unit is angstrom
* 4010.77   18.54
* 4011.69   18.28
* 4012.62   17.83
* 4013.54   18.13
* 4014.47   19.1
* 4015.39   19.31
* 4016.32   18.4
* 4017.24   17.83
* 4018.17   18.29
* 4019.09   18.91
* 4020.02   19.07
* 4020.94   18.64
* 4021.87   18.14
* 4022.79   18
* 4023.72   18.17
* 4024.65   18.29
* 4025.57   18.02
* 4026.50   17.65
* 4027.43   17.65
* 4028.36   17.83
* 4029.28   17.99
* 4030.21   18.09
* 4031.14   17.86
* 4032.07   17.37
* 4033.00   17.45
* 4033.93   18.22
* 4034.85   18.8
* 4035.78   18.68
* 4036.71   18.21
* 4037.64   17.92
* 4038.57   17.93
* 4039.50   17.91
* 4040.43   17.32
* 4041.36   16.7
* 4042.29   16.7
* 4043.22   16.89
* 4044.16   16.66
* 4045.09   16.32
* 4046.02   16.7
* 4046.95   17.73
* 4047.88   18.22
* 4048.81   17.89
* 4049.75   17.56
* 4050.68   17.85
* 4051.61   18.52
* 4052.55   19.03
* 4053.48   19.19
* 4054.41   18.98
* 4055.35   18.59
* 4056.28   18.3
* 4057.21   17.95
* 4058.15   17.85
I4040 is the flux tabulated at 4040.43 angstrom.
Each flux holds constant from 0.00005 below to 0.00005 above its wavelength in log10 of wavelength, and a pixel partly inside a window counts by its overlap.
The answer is 17.32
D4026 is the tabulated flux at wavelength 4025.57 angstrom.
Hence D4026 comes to 18.02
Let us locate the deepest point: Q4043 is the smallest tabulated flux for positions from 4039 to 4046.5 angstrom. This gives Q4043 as 16.32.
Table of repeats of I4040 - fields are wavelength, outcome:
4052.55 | 19.03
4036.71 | 18.21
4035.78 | 18.68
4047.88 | 18.22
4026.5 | 17.65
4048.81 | 17.89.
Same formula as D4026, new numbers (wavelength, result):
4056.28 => 18.3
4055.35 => 18.59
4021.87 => 18.14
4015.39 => 19.31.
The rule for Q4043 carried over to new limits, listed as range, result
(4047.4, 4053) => 17.56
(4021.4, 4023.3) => 18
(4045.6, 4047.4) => 16.7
